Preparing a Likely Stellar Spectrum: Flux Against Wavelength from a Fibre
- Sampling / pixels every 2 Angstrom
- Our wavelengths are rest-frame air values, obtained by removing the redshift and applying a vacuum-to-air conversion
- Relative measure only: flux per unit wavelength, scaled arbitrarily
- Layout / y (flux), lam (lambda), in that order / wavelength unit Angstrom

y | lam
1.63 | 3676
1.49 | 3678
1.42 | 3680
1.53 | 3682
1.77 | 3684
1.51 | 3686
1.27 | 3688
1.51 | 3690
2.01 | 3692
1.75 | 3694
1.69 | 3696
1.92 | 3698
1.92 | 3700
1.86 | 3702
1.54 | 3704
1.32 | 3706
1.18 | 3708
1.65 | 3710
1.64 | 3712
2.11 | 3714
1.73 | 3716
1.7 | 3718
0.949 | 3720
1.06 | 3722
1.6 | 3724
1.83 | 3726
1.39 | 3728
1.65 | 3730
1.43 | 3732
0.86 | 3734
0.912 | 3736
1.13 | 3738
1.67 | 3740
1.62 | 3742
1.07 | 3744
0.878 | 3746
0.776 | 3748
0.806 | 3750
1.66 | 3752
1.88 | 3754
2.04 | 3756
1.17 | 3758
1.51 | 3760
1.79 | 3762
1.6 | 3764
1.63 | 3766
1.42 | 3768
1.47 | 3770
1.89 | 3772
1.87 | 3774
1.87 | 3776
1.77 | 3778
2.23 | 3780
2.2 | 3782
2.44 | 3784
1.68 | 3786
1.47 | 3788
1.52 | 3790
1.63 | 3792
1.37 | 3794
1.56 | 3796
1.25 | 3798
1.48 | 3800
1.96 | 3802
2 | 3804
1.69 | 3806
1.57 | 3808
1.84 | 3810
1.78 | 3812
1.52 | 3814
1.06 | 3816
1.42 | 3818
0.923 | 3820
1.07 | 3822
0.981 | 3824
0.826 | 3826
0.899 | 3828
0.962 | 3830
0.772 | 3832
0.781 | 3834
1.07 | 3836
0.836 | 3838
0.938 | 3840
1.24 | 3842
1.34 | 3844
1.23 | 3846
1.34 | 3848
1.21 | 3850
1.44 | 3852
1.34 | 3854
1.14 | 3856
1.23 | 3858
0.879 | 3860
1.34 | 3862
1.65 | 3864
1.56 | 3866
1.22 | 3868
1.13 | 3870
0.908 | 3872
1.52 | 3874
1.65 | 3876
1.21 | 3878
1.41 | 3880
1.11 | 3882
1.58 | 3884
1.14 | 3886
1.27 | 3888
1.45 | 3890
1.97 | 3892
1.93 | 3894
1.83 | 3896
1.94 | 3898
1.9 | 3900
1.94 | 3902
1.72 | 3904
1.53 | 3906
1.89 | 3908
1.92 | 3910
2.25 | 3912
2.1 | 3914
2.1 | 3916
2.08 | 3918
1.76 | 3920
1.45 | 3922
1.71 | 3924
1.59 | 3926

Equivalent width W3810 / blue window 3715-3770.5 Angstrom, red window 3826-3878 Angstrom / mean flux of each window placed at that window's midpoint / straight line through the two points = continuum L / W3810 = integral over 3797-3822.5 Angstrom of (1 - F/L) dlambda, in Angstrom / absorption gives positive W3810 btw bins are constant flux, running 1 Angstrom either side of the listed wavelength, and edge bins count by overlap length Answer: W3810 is -5.0 Angstrom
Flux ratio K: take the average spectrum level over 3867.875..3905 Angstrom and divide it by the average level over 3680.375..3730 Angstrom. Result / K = 1.0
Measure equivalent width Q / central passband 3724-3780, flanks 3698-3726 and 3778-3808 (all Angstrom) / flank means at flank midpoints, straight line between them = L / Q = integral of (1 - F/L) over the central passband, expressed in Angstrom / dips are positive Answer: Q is 6.1 Angstrom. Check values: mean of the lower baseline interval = 1.58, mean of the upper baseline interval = 1.74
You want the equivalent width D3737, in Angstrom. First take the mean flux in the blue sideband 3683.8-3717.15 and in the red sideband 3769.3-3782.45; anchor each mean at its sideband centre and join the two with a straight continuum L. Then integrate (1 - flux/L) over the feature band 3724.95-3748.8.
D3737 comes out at 6.7 Angstrom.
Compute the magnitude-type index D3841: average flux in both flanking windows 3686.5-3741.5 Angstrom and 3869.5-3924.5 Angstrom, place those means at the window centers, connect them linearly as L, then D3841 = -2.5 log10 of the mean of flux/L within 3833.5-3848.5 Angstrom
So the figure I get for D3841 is 0.42 mag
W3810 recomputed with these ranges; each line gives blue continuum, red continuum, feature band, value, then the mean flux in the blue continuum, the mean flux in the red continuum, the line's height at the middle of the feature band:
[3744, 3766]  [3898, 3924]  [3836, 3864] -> 8.12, 1.41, 1.88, 1.7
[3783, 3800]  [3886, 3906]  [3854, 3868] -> 3.24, 1.61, 1.73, 1.69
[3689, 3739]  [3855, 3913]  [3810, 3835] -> 6.79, 1.53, 1.52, 1.53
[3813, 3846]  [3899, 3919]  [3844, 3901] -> 4.41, 1.05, 1.94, 1.53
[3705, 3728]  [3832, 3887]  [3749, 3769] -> -1.65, 1.52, 1.23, 1.43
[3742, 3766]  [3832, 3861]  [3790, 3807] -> -4.58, 1.4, 1.13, 1.27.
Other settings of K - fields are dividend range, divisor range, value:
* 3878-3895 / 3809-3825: 1.11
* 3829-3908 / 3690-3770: 0.91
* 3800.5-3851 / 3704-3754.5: 0.91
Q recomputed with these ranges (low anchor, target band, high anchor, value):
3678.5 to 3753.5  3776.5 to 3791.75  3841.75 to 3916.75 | -4.07 Angstrom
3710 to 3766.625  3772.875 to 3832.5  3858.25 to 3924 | -1.07 Angstrom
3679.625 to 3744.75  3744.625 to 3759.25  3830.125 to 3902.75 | 1.61 Angstrom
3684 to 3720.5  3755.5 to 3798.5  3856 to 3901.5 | -3.97 Angstrom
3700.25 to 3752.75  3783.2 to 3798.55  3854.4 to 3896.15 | -2.54 Angstrom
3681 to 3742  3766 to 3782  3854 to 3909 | -3.04 Angstrom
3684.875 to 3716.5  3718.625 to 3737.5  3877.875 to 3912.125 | 4.10 Angstrom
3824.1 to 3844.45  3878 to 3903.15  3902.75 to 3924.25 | 0.14 Angstrom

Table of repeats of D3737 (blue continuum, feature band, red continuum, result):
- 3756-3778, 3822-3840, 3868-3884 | 6.70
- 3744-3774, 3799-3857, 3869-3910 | 9.58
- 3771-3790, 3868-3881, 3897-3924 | 4.08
